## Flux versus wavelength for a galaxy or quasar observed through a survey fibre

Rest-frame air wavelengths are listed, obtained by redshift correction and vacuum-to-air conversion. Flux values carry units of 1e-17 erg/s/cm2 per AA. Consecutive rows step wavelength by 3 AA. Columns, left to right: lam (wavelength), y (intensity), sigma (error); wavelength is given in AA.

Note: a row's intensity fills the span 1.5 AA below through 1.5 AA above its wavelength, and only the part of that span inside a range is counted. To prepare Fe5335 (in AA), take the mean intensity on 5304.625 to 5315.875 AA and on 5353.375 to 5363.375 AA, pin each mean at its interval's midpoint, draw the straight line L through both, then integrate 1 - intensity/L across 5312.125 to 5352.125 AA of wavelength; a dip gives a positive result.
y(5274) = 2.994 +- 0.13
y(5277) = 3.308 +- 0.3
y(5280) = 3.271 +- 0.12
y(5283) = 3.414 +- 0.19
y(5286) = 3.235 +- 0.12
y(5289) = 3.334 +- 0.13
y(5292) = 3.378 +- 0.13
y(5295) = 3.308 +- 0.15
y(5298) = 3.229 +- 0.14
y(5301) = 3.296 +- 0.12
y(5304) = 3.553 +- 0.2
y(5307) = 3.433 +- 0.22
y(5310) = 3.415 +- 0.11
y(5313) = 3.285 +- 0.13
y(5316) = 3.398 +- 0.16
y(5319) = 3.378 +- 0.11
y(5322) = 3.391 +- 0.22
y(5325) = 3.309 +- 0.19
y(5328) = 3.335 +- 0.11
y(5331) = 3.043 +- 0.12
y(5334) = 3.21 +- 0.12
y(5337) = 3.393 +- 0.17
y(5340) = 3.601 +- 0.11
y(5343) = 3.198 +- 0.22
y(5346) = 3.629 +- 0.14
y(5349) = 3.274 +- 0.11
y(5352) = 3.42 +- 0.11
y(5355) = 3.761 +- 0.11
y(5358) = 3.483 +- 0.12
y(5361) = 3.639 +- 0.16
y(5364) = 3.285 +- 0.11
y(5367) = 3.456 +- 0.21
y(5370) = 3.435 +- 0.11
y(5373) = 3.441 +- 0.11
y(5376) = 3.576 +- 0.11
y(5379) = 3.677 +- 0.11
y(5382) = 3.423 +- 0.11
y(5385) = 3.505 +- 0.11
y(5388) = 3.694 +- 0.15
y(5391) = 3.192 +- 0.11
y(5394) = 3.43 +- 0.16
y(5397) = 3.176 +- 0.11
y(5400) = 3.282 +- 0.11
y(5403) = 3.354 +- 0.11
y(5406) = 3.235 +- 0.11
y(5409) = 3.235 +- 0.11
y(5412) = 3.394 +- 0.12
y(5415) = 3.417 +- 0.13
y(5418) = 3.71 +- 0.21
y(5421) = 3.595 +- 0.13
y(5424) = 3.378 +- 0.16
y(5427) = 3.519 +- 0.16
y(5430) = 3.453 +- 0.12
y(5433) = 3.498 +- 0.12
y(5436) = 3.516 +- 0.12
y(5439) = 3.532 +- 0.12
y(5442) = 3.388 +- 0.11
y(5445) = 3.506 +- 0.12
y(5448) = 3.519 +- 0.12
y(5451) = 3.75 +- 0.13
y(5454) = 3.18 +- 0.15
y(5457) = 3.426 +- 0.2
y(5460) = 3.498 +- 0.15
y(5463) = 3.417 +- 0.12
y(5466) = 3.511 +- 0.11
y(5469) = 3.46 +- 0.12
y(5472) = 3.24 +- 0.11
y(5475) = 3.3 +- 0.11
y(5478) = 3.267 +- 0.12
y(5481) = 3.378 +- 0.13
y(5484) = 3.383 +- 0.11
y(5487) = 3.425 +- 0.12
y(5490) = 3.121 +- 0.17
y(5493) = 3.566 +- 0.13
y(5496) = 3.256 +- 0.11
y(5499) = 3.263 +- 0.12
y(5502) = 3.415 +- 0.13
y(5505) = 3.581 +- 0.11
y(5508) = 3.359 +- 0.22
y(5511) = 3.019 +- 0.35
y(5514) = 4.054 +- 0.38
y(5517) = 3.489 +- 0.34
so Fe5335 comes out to 1.6 AA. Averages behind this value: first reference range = 3.39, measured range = 3.35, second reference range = 3.6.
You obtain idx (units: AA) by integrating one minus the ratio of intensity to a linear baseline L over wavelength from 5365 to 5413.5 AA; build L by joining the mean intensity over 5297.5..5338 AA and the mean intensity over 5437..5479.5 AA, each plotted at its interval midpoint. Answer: -0.3 AA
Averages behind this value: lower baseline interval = 3.34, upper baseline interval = 3.43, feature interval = 3.41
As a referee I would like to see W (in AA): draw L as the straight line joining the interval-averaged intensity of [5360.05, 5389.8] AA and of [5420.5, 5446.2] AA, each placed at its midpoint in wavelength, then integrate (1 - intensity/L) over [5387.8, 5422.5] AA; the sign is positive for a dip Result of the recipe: 1.1 AA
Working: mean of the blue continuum 3.51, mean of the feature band 3.38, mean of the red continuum 3.48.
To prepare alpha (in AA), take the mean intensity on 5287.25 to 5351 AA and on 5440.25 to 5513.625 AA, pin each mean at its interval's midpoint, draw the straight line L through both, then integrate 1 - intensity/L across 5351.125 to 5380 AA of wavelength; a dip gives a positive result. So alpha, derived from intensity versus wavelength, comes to -1.3 AA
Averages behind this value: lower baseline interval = 3.35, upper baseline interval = 3.4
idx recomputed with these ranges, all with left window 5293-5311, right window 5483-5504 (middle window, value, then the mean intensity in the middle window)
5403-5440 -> -1.0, 3.45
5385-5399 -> -0.1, 3.38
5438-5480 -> -0.9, 3.43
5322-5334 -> 0.4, 3.25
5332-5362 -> -0.8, 3.45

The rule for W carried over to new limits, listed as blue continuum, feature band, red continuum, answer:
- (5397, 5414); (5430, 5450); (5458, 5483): -0.9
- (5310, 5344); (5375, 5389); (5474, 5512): -1.0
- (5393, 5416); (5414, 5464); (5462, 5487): -2.2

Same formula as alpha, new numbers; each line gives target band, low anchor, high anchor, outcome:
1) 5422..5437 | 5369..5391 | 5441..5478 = -0.1 AA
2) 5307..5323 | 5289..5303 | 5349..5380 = -0.1 AA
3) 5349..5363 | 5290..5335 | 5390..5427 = -0.8 AA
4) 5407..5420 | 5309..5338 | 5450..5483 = -0.3 AA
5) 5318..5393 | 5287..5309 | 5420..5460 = -0.5 AA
